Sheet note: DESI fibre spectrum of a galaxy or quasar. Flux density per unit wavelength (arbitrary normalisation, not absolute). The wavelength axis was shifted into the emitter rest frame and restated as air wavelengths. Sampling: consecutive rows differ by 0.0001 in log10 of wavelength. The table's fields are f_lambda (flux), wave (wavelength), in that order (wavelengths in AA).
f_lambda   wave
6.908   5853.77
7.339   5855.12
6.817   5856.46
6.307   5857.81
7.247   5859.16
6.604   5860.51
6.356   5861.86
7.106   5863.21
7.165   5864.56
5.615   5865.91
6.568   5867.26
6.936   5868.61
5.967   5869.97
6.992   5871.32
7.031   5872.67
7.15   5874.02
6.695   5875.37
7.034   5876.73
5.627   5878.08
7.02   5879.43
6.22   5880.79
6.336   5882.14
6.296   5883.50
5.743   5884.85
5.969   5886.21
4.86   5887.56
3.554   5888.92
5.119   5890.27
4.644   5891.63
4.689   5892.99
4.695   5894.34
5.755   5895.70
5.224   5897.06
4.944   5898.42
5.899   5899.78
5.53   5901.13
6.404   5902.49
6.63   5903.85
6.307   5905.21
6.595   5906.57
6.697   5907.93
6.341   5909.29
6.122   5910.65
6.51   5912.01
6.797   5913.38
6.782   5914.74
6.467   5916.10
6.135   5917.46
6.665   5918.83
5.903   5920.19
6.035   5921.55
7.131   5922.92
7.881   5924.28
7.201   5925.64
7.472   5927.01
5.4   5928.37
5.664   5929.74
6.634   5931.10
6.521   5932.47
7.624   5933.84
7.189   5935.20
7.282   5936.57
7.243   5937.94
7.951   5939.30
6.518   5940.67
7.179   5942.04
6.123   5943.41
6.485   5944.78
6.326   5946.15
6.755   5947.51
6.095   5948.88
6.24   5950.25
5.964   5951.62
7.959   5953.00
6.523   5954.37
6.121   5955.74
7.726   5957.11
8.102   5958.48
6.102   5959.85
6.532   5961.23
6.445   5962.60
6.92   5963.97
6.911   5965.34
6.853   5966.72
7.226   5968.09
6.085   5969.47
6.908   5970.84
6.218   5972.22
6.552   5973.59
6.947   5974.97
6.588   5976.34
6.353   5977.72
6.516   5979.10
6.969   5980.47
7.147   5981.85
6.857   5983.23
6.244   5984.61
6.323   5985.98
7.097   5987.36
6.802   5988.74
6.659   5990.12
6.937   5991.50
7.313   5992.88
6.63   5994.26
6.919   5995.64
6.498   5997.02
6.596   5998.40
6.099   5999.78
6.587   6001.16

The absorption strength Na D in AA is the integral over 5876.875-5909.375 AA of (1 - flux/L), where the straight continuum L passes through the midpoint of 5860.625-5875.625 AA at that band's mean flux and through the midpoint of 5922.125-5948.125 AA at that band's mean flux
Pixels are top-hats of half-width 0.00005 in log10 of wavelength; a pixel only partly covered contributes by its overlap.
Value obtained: 5.0 AA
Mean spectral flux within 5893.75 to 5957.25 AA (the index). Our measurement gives 6.5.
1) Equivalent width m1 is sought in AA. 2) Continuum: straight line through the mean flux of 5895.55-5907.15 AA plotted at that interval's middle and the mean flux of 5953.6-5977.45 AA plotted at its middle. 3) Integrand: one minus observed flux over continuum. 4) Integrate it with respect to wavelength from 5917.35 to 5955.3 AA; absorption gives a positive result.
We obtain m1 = -2.10 AA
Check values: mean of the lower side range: 5.92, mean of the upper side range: 6.75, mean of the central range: 6.72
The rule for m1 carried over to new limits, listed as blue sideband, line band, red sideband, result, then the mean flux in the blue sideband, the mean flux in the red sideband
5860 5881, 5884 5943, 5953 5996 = 4.1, 6.64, 6.78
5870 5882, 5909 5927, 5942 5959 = 0.1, 6.67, 6.71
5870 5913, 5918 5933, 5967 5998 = -0.8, 5.96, 6.72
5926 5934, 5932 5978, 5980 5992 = -1.1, 6.5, 6.77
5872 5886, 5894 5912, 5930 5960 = 1.8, 6.5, 6.85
